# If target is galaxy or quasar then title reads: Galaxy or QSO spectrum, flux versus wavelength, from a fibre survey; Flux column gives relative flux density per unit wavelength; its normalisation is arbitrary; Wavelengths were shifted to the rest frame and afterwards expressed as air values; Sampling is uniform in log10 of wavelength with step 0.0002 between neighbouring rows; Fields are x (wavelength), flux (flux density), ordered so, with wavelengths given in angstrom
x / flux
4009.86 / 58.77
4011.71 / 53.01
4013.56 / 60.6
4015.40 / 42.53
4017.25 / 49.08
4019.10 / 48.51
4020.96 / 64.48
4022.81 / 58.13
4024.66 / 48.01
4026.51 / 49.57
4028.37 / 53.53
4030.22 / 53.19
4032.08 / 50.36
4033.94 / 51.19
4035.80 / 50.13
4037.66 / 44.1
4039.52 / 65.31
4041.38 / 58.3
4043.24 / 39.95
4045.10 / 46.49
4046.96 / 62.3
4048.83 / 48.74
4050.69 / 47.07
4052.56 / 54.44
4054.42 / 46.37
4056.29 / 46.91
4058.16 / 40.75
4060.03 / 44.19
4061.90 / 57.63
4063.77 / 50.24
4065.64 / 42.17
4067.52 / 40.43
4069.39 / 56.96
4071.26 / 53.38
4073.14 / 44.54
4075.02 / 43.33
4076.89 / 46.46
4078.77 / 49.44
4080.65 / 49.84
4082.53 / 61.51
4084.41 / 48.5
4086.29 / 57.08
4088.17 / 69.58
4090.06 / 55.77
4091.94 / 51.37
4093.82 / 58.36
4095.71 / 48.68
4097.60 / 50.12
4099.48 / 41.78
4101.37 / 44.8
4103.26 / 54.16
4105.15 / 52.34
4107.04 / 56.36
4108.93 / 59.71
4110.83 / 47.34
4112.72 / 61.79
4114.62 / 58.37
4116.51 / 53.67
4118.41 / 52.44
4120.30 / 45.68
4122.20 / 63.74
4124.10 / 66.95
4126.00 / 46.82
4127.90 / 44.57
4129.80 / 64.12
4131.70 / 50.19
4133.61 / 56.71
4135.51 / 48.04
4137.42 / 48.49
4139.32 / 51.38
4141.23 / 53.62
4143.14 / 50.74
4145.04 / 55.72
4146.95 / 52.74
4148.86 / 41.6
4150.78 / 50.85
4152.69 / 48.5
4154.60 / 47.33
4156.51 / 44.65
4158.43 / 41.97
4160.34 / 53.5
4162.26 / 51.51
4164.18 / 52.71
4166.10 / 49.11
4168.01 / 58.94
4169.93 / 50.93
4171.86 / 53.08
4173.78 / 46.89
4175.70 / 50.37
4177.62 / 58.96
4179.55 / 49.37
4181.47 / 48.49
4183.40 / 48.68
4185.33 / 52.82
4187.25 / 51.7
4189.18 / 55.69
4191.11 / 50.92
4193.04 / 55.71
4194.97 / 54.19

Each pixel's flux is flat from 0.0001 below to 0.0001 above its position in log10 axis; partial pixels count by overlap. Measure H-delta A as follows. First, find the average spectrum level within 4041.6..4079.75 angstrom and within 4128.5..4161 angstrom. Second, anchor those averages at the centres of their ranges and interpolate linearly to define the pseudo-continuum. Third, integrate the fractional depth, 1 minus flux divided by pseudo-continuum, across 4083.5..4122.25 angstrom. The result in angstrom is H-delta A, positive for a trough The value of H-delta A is -3.3 angstrom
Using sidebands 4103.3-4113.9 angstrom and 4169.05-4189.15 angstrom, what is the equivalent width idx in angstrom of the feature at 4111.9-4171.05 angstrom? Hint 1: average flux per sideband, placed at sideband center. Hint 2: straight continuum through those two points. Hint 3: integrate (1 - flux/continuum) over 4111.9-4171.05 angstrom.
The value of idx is 1.5 angstrom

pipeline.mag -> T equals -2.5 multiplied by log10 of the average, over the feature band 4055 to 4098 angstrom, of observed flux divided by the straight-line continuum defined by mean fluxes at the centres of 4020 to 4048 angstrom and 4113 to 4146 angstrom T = 0.05 mag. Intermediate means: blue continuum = 53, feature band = 50.7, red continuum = 53.8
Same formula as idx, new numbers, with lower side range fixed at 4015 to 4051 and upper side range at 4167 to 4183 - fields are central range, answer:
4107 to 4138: -1.5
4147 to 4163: 1.3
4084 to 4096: -1.0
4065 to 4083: 1.1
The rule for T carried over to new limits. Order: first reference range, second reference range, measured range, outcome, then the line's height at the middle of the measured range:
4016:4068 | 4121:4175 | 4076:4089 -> -0.08 mag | 50.9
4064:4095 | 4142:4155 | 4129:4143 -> -0.06 mag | 50.2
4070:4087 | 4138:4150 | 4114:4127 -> -0.09 mag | 50.7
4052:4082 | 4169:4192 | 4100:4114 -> -0.09 mag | 49.3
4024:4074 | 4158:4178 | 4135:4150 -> 0.02 mag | 51.3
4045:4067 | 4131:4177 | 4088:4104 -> -0.05 mag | 49.5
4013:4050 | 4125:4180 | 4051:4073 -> 0.08 mag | 51.8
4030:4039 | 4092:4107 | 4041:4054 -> -0.01 mag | 50.2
